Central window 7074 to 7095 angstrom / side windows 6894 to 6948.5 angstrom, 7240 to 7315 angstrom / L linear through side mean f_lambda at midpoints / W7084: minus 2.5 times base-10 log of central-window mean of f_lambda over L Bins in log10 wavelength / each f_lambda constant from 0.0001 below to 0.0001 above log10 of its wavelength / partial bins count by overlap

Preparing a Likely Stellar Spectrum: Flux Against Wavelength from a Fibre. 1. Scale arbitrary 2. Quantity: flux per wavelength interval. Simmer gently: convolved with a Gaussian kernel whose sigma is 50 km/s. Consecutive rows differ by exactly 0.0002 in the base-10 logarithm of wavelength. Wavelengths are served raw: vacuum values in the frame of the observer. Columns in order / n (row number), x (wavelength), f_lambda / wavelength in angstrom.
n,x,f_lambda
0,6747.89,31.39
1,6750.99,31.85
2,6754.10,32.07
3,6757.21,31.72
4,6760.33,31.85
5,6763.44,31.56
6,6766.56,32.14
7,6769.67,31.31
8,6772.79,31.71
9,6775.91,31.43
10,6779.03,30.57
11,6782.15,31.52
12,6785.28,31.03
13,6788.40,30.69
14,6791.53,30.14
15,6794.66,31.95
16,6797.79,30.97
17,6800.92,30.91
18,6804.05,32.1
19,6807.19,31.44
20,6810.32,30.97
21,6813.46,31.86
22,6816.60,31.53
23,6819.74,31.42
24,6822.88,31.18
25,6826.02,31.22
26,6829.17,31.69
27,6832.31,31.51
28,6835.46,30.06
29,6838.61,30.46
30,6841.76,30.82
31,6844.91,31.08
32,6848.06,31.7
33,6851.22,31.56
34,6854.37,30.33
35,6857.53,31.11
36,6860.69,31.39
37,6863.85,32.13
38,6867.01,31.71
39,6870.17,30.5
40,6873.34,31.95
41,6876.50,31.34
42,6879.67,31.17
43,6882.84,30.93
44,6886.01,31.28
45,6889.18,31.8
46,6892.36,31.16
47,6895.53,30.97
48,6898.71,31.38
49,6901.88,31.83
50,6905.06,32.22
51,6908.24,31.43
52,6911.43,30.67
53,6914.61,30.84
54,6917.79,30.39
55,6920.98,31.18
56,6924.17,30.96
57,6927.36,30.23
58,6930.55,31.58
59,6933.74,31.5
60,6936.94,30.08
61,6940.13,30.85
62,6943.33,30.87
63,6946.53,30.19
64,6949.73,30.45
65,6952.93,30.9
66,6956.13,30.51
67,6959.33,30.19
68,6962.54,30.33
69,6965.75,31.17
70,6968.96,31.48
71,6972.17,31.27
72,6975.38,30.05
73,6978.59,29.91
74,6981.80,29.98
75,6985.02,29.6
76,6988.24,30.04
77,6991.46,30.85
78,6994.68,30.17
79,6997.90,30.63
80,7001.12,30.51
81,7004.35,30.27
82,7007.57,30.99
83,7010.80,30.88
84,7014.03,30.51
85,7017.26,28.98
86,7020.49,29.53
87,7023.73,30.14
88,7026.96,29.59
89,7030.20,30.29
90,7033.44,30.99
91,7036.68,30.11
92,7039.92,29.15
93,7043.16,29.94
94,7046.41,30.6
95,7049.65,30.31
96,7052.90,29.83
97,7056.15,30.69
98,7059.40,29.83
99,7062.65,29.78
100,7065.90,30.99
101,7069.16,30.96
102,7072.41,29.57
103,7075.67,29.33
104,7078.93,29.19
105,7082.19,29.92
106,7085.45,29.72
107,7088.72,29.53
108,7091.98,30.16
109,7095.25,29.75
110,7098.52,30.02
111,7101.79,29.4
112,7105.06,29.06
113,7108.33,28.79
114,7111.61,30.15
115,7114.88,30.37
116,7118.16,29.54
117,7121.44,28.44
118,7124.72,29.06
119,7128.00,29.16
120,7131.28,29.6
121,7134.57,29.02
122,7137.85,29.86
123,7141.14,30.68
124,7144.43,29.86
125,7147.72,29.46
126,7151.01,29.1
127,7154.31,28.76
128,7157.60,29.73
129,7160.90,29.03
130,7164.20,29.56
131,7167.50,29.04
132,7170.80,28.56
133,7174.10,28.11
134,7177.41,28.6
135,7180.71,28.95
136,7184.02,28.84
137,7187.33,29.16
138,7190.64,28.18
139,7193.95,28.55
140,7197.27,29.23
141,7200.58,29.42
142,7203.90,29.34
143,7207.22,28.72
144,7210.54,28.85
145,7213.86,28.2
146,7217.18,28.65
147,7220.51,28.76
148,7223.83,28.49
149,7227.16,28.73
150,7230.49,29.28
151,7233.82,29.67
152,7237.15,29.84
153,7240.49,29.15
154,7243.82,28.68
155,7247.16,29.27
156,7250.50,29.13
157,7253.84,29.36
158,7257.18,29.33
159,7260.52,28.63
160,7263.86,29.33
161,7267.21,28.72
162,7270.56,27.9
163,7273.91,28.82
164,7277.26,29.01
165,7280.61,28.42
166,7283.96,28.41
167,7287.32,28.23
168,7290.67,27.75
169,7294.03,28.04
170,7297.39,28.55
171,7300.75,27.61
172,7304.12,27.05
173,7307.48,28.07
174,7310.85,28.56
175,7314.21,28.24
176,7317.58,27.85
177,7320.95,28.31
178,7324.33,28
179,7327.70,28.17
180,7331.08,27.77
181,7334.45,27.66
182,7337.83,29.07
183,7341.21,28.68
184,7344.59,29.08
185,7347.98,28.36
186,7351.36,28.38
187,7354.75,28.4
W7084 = 0.008 mag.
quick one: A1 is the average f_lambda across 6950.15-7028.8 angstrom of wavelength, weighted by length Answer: 30.4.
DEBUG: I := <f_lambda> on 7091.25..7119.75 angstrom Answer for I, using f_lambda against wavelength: 29.7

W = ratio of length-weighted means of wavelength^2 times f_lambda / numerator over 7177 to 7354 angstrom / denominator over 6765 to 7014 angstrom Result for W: 1.0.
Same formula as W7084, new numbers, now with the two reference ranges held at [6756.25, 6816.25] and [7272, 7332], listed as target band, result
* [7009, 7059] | -0.01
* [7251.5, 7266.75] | -0.03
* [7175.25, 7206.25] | 0.00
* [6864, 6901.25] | -0.02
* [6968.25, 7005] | -0.01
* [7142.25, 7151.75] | -0.02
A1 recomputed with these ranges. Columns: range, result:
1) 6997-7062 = 30.2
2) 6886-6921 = 31.3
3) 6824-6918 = 31.2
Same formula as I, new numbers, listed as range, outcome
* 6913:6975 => 30.8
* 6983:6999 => 30.2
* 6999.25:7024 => 30.2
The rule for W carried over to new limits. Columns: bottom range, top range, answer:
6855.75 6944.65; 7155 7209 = 1.01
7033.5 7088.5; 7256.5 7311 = 1.01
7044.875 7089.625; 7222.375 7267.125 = 1.02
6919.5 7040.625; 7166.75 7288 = 1.02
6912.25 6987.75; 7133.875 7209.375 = 1.01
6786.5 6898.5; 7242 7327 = 1.03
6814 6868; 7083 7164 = 1.02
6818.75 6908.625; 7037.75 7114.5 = 1.01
